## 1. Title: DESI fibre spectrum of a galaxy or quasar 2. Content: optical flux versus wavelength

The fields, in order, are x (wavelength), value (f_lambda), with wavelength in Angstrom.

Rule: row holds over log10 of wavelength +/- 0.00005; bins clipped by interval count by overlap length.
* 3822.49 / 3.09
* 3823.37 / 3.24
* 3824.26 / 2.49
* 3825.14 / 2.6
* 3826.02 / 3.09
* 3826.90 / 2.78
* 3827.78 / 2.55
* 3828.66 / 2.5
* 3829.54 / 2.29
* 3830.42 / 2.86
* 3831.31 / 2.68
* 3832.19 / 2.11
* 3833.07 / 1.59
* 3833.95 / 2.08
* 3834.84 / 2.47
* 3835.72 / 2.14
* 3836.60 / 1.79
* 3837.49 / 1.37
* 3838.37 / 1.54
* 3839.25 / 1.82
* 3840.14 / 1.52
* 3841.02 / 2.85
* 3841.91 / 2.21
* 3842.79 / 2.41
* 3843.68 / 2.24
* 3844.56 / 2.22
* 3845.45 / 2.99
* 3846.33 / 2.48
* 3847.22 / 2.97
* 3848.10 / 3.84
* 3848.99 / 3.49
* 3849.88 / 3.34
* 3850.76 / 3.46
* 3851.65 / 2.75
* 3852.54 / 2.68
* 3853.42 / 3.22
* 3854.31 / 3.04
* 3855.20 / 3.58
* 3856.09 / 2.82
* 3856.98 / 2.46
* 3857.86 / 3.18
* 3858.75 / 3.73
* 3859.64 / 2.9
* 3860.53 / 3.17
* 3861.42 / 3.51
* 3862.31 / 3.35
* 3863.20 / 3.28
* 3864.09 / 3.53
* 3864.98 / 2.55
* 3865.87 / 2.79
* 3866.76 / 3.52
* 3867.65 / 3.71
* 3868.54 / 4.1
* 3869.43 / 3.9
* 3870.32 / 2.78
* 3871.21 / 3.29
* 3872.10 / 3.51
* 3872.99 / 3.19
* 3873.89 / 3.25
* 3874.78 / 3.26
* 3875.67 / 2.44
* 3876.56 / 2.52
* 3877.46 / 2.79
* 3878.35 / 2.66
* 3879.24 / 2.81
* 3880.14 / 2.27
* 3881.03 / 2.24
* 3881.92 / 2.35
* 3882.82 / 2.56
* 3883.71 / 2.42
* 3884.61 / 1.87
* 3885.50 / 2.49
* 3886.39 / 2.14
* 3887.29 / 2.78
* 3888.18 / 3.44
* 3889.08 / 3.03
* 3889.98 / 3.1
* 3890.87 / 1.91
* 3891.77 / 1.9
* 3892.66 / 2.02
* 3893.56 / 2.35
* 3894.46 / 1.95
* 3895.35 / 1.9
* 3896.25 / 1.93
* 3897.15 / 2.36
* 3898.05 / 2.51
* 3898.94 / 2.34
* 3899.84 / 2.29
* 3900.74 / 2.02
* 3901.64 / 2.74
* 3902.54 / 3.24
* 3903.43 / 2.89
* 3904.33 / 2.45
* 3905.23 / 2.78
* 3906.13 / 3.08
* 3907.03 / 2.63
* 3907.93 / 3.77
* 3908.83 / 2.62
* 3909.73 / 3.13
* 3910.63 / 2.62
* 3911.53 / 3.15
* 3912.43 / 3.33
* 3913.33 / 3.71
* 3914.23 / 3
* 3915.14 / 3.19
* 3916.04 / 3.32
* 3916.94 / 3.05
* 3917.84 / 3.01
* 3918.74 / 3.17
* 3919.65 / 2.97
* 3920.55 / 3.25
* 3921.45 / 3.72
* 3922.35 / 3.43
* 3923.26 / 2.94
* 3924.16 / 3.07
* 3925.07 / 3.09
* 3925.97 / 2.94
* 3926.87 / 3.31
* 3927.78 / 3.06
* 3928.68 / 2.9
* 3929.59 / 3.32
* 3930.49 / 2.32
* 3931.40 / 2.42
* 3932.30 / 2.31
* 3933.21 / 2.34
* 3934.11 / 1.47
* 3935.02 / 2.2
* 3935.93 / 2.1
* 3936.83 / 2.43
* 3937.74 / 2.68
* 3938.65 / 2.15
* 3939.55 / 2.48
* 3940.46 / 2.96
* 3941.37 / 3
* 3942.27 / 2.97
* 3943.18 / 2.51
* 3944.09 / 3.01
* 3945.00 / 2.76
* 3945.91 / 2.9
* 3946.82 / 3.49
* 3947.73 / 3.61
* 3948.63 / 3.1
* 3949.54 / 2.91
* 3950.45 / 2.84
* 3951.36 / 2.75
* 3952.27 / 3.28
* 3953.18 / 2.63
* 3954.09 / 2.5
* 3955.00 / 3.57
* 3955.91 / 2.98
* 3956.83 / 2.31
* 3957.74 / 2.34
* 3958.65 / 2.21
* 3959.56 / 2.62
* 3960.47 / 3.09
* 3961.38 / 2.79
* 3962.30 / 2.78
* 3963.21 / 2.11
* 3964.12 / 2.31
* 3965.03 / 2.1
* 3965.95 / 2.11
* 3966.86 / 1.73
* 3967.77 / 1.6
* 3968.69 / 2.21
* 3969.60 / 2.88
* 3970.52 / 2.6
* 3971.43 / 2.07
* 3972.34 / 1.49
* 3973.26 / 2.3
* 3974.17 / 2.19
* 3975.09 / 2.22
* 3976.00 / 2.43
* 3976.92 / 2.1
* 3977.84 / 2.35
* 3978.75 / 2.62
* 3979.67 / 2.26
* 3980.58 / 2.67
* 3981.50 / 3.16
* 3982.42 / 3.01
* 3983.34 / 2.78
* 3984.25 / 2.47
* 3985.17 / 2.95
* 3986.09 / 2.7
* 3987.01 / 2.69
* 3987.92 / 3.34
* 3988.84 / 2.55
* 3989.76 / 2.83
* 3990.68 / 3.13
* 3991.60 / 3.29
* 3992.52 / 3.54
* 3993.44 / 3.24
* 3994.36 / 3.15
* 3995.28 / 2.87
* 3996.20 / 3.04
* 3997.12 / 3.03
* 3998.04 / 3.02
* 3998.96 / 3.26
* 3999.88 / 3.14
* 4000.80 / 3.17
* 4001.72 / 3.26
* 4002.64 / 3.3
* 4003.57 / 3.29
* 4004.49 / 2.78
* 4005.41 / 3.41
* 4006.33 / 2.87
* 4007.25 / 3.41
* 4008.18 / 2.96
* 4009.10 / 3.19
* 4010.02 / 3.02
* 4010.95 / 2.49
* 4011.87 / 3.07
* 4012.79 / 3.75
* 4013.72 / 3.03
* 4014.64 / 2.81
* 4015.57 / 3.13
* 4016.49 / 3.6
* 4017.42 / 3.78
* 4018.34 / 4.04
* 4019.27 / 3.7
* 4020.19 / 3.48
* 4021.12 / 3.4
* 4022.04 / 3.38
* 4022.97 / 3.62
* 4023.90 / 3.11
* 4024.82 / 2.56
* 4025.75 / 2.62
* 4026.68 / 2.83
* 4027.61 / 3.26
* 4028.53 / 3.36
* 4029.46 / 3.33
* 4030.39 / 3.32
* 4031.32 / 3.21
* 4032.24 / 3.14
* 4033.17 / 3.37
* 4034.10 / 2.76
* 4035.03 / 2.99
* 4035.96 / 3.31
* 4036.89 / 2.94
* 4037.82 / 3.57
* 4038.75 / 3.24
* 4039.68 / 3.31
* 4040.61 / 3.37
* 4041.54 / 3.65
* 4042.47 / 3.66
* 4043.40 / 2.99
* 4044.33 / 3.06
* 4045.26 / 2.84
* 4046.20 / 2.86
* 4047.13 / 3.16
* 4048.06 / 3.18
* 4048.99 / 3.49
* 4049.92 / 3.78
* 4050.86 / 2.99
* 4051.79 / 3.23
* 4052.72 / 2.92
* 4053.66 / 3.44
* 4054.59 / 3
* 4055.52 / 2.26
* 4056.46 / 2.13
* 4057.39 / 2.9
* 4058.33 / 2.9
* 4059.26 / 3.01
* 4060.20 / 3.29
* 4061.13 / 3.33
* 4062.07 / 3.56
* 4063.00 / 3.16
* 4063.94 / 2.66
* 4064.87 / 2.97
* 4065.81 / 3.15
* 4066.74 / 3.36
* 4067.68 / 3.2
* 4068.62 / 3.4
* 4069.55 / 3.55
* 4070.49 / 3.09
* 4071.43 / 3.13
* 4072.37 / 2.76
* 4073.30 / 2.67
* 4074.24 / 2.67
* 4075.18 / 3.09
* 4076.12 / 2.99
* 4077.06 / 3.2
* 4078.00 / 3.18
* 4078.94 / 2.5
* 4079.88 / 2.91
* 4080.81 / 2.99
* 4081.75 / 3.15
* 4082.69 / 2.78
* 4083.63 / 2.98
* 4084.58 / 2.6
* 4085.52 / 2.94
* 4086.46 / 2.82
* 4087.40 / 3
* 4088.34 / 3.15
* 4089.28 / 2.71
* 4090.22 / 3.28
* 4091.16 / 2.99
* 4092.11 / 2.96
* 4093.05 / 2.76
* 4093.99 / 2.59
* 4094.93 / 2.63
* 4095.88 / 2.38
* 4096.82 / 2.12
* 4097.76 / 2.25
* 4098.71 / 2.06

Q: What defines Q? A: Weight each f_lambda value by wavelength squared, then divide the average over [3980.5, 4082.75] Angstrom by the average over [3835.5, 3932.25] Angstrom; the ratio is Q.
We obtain 1.19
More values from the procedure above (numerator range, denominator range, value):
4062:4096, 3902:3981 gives 1.17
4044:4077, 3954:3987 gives 1.30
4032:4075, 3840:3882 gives 1.15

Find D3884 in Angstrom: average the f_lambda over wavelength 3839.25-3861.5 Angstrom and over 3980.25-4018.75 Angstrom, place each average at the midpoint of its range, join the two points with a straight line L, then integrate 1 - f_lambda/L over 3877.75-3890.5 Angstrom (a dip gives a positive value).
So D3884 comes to 1.55 Angstrom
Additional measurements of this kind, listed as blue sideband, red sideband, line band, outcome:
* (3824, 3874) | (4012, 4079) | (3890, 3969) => 6.7 Angstrom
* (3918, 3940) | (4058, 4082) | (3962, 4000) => 3.4 Angstrom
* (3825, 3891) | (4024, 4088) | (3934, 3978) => 5.6 Angstrom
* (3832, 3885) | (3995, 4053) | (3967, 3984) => 3.9 Angstrom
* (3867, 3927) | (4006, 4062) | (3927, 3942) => 2.0 Angstrom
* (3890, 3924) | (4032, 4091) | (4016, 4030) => -1.6 Angstrom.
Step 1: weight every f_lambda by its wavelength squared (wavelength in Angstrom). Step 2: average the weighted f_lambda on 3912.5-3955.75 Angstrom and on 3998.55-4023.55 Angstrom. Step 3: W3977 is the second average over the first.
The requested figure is 1.17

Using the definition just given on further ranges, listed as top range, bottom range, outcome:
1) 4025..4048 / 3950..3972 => 1.31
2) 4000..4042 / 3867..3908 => 1.28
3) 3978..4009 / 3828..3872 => 1.15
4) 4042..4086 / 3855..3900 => 1.20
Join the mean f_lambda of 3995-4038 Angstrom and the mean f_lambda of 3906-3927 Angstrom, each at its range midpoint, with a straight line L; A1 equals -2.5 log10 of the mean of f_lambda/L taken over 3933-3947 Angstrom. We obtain 0.22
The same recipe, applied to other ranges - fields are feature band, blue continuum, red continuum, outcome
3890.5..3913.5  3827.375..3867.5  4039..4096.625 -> 0.08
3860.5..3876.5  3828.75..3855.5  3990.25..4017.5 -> -0.24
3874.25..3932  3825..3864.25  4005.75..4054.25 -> 0.04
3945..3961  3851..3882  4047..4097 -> 0.05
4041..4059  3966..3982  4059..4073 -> -0.02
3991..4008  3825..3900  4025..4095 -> -0.08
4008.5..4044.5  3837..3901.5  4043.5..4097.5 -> -0.11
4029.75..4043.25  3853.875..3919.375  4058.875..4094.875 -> -0.10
